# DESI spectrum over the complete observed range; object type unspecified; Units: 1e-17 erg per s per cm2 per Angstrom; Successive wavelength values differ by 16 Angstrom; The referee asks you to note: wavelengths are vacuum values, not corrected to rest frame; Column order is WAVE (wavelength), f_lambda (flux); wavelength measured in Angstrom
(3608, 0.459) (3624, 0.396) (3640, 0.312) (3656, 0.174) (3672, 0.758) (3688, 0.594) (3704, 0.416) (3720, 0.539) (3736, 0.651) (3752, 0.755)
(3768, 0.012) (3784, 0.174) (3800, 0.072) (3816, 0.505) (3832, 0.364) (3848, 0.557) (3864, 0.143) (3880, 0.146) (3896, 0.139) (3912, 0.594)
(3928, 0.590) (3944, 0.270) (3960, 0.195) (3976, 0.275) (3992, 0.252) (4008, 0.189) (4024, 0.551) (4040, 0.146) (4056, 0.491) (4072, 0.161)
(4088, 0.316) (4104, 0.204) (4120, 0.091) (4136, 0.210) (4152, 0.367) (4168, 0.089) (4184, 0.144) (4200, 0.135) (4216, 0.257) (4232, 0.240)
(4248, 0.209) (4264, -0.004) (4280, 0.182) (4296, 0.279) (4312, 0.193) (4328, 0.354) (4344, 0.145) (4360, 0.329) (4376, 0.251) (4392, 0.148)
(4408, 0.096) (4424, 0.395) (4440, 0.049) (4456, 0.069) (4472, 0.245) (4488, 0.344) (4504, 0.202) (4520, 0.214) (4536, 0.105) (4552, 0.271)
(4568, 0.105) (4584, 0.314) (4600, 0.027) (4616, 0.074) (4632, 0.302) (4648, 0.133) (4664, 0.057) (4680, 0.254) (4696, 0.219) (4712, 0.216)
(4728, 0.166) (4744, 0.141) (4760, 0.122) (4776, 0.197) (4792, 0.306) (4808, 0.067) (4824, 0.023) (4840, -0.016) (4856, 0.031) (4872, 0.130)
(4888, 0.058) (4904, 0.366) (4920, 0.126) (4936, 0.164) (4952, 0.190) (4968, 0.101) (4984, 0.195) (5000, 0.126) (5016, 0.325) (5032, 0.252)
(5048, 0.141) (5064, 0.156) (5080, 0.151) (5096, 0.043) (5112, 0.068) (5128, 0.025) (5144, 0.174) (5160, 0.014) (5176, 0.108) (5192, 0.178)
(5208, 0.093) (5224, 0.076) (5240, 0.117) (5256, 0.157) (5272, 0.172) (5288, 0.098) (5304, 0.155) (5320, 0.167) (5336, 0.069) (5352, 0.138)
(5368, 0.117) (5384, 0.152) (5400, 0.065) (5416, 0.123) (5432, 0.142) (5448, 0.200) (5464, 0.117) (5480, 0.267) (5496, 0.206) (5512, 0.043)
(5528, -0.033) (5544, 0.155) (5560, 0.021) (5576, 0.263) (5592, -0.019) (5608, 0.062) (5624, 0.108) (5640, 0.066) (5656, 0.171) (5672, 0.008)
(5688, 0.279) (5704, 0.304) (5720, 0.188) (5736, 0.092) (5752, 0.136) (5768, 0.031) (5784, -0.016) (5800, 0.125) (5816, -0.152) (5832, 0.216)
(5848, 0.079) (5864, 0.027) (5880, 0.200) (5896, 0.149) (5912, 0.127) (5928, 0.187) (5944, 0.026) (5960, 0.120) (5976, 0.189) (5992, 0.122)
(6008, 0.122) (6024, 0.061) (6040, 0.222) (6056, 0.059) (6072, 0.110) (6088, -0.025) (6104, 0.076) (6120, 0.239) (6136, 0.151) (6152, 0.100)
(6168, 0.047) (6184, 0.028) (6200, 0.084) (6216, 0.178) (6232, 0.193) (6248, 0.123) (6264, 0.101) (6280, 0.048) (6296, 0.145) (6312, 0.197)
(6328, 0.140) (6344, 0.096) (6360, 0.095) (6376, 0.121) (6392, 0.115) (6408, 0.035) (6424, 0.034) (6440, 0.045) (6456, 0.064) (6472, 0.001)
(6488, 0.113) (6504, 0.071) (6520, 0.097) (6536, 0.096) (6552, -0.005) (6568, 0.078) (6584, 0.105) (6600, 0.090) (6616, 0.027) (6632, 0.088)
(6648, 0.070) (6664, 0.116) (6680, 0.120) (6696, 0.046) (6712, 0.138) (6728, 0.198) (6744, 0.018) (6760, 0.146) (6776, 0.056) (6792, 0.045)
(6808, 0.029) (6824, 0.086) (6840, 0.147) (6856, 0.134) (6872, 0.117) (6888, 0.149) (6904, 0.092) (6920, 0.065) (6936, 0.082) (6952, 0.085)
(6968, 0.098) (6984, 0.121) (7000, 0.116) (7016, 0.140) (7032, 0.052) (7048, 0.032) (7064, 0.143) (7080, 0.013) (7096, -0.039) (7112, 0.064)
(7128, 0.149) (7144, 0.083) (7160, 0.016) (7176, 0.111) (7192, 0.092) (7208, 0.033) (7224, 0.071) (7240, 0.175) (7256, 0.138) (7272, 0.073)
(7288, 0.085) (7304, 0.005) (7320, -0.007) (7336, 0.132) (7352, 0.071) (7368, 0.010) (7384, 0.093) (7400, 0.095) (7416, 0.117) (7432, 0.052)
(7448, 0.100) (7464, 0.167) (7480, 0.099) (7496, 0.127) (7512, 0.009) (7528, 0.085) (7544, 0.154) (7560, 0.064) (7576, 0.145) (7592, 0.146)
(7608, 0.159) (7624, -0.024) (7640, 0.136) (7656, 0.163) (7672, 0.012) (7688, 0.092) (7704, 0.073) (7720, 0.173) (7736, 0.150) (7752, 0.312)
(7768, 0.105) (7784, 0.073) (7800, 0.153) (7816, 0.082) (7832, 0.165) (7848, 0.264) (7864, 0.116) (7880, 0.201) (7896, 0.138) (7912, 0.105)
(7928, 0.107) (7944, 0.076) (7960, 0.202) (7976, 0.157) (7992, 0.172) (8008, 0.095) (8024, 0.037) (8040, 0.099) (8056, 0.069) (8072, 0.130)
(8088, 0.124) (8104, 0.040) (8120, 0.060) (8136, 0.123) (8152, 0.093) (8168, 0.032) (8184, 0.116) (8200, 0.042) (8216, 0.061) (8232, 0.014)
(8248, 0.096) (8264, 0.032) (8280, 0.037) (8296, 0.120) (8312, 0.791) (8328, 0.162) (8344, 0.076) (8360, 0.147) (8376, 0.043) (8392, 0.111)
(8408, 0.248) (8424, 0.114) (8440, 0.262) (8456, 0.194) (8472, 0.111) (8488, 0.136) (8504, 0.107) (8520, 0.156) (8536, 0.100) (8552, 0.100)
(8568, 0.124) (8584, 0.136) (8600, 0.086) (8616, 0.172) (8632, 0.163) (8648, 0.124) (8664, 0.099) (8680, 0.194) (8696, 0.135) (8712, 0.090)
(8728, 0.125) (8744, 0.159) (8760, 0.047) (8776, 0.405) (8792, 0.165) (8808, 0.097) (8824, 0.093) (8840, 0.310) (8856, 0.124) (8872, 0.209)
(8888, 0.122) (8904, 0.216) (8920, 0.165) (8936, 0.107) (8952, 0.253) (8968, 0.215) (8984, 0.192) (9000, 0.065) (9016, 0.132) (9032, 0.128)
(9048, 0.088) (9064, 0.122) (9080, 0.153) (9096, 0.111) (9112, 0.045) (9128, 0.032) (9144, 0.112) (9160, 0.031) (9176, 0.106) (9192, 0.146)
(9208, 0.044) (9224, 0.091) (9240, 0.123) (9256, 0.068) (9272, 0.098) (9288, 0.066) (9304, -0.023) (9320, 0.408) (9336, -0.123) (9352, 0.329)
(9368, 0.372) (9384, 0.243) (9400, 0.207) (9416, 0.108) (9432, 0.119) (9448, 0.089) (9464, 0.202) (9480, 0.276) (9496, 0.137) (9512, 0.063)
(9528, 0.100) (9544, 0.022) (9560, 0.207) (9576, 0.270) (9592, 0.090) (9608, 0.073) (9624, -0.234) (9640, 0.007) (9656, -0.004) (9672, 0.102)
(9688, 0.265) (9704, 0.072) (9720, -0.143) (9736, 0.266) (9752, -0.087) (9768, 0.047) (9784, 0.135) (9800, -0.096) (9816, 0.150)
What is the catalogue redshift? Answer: 1.23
